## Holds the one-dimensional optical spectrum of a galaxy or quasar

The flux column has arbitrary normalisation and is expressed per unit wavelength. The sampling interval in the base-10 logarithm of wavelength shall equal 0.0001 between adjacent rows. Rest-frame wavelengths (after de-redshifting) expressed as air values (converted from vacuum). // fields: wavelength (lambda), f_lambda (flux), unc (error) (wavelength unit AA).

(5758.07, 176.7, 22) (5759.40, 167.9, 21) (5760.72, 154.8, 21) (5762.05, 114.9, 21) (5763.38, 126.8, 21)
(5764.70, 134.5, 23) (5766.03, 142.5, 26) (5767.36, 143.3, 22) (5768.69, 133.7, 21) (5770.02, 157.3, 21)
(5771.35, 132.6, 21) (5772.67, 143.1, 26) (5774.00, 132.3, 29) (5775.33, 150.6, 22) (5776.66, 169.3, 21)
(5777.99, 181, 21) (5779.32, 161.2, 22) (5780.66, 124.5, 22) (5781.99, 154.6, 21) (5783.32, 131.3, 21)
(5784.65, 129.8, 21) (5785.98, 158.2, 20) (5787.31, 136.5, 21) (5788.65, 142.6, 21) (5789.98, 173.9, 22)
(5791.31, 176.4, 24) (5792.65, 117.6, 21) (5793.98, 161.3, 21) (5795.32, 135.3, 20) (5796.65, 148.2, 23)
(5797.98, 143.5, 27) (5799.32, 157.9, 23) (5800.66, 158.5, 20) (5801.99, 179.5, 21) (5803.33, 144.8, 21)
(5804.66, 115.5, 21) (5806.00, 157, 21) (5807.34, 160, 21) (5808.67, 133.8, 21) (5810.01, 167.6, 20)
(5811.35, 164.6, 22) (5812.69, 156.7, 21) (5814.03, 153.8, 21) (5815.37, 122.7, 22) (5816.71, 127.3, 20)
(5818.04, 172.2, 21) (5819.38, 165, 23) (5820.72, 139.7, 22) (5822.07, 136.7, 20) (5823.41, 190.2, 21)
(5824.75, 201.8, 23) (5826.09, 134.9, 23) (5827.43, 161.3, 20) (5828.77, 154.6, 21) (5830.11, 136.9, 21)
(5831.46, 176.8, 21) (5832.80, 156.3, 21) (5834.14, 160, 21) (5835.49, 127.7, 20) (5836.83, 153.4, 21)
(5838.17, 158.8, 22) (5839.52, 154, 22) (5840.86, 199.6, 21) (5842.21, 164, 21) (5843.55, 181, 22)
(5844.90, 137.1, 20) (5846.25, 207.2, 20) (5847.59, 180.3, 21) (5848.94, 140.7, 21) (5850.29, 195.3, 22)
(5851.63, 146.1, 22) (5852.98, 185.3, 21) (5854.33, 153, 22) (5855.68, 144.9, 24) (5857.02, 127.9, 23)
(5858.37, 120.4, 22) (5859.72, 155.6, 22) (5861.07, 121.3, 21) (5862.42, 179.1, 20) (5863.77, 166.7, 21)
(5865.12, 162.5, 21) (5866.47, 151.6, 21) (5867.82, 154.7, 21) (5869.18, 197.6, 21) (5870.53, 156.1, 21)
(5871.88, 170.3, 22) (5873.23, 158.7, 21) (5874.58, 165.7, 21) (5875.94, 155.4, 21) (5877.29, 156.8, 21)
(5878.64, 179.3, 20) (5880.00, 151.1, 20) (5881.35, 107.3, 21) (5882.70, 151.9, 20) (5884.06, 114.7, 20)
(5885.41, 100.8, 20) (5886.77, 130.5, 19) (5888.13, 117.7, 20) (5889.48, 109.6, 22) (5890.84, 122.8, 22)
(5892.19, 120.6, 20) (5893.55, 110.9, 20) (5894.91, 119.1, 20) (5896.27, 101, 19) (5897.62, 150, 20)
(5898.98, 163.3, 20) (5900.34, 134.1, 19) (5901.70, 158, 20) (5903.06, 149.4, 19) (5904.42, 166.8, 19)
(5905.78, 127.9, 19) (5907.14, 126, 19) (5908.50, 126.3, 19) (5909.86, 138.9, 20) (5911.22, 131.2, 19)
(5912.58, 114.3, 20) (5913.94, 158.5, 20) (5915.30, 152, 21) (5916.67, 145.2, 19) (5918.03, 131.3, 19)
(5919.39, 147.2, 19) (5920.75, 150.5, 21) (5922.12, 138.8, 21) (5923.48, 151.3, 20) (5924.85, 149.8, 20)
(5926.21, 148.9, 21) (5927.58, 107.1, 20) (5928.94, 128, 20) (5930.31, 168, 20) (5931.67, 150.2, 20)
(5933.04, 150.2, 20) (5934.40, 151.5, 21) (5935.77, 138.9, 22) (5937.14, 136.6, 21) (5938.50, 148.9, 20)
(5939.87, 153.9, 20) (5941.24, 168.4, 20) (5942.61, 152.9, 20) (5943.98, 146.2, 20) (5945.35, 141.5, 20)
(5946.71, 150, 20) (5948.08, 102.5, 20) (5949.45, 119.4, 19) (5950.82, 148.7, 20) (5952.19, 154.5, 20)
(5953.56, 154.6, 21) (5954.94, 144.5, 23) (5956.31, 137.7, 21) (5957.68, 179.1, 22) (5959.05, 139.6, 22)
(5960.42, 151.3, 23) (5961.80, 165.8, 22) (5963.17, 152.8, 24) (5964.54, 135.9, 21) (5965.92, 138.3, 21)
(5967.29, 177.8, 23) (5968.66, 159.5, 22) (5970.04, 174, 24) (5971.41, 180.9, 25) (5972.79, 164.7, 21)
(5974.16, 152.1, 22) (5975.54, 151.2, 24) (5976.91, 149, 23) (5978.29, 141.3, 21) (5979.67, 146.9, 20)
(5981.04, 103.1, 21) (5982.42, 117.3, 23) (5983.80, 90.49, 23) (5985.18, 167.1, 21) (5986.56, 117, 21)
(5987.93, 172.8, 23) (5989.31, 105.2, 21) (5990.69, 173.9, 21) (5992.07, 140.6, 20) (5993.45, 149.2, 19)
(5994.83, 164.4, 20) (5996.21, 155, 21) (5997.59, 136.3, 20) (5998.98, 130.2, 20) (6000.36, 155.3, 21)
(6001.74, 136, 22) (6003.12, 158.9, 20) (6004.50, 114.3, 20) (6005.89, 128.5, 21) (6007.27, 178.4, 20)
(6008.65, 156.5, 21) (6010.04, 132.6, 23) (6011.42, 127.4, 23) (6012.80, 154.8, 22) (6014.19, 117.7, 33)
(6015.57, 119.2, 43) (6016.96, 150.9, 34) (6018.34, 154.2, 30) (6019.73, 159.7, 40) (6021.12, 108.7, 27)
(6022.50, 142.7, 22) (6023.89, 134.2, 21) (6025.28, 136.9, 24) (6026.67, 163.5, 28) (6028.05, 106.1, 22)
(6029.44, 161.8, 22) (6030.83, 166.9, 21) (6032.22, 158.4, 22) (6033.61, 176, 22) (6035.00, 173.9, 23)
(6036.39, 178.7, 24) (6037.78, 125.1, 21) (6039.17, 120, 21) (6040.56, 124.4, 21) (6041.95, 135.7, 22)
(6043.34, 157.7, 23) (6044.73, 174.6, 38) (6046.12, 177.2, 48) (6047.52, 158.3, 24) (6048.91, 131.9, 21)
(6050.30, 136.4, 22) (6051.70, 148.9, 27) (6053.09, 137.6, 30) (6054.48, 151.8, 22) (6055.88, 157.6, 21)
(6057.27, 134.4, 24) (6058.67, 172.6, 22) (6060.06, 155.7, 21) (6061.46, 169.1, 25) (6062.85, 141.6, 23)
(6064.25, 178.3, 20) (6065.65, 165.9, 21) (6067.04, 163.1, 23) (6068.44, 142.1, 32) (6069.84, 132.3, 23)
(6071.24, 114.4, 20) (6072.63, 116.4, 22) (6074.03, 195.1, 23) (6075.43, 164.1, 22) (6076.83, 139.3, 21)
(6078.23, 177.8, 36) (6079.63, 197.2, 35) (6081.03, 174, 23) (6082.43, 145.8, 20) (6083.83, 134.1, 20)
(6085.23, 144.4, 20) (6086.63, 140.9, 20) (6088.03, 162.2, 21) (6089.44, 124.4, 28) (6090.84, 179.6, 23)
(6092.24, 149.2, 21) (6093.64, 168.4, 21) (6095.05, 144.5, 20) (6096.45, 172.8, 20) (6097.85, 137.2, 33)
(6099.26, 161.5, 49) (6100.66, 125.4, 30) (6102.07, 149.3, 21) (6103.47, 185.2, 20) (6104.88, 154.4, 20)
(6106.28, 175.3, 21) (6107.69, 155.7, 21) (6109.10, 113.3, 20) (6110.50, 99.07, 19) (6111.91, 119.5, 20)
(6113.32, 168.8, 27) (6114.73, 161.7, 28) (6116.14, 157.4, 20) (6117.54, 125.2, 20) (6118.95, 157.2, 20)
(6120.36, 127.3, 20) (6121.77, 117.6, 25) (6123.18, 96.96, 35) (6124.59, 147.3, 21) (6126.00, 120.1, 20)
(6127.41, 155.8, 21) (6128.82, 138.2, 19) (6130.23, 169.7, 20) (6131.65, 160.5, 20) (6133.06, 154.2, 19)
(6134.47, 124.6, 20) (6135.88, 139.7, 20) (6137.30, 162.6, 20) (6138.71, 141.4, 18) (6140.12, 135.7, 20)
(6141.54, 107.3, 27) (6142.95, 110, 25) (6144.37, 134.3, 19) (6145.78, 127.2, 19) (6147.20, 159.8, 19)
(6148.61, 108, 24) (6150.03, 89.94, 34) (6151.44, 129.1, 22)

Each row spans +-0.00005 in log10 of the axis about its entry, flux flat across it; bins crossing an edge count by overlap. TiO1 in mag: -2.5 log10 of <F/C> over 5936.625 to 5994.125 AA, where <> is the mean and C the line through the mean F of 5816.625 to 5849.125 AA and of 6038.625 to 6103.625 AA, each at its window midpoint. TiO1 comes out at 0.071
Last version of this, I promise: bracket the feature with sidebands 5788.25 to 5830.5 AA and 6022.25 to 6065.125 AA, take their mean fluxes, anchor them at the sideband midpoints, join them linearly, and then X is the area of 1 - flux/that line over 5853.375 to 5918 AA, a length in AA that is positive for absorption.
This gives 4.4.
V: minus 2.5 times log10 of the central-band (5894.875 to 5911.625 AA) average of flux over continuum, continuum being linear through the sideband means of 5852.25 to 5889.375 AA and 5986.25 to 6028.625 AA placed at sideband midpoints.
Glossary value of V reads 0.06 mag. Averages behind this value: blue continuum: 149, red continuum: 142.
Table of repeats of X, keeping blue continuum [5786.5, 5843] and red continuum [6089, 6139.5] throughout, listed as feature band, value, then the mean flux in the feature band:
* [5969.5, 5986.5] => 0.7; 144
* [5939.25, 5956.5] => 0.7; 144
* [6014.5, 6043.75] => 0.6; 145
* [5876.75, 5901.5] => 3.5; 130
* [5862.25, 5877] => -1.1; 165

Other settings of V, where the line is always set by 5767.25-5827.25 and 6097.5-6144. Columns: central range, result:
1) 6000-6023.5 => 0.03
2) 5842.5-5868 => -0.07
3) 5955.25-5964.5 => -0.05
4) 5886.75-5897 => 0.27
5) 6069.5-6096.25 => -0.08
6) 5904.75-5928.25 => 0.07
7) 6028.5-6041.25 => -0.07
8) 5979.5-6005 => 0.05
